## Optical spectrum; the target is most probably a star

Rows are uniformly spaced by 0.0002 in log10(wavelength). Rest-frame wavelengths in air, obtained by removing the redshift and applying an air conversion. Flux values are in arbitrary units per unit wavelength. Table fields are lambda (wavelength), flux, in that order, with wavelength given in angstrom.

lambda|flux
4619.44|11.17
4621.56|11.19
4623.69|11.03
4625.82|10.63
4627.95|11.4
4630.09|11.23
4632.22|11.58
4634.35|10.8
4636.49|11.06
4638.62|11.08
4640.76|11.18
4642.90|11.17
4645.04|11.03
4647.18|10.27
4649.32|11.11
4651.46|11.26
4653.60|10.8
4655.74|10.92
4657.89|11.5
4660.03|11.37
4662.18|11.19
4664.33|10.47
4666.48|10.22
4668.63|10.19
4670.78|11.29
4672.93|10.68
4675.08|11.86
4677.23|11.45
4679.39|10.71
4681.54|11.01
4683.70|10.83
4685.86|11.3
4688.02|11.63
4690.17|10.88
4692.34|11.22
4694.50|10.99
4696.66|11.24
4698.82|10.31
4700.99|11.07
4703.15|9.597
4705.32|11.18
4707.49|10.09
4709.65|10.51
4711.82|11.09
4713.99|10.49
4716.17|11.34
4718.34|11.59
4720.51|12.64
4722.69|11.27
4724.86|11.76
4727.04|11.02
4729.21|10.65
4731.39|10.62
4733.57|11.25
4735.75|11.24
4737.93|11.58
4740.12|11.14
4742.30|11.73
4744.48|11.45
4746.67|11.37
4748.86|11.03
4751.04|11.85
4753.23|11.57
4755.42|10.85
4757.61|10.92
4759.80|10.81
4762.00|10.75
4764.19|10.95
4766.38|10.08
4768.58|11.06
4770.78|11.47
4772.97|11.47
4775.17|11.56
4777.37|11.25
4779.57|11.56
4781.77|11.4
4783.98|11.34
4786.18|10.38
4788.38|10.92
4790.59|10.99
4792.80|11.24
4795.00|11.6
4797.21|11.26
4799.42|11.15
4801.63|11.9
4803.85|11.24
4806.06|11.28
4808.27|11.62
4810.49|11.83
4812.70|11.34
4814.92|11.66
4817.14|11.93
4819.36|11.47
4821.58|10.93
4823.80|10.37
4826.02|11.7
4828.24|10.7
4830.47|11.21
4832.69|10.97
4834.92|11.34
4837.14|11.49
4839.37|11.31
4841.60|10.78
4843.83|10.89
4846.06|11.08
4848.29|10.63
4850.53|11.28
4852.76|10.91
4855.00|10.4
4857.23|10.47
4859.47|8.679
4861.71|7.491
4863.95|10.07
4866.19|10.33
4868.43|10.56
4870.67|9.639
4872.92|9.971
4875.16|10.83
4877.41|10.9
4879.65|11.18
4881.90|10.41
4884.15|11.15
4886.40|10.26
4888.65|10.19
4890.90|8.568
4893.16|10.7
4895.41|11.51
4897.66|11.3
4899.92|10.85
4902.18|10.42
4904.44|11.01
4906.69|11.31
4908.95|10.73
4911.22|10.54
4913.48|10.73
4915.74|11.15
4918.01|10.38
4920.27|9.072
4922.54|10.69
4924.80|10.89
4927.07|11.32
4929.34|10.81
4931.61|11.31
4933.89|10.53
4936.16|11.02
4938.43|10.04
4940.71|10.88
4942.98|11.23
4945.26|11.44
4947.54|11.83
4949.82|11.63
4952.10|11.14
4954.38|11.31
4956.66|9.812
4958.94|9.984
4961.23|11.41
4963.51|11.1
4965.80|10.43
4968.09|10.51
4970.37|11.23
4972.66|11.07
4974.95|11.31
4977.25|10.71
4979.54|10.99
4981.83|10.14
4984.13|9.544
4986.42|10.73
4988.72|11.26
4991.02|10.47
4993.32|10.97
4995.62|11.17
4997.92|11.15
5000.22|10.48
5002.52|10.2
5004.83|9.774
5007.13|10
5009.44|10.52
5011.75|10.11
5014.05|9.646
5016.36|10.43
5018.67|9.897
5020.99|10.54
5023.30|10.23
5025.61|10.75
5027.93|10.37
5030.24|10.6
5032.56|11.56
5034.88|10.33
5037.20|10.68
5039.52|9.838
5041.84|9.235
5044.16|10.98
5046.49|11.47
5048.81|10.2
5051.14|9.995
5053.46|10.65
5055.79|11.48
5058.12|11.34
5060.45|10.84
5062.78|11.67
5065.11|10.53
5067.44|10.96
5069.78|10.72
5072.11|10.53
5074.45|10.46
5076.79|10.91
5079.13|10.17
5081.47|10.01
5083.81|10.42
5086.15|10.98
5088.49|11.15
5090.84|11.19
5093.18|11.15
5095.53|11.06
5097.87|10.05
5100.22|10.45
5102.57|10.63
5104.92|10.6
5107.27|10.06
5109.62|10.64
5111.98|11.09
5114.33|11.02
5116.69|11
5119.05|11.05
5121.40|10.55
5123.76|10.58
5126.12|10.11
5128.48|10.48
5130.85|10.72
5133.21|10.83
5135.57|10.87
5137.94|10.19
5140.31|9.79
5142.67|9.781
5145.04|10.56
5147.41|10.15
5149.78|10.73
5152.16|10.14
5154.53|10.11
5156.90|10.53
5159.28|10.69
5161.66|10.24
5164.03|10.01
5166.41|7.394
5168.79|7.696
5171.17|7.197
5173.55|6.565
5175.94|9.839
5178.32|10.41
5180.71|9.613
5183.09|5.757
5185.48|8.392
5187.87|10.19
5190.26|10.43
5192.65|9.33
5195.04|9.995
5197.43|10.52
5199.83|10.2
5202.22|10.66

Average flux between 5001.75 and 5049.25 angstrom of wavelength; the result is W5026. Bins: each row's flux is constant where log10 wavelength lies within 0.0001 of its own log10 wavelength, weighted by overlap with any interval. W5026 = 10.4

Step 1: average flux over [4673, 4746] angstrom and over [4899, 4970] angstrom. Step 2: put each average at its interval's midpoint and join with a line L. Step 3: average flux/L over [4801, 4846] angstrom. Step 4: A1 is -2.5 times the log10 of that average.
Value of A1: -0.03 mag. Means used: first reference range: 11.1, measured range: 11.3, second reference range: 10.8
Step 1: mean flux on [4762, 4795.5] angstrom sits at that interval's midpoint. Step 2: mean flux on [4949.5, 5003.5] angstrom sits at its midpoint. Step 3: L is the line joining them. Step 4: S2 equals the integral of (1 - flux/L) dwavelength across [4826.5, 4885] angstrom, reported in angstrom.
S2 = 2.2 angstrom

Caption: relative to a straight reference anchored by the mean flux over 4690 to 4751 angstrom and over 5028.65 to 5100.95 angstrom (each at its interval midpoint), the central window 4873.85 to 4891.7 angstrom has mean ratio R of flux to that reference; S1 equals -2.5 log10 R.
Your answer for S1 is 0.05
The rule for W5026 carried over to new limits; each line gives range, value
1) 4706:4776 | 11.2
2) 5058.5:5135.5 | 10.7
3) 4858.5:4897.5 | 10.2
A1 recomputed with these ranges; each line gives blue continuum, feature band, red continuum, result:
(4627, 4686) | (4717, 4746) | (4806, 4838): -0.021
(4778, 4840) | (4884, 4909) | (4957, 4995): 0.035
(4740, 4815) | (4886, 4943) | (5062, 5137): 0.035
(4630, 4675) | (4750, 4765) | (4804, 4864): -0.016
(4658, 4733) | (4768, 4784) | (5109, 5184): -0.058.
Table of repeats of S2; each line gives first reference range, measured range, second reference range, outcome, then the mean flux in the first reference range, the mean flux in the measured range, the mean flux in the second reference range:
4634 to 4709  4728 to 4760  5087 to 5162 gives -1.0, 10.9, 11.2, 10.6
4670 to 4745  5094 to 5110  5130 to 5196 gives -1.2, 11.1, 10.5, 9.57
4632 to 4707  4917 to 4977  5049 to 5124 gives -0.2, 11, 10.9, 10.7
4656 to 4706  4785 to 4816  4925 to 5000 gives -1.1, 11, 11.3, 10.9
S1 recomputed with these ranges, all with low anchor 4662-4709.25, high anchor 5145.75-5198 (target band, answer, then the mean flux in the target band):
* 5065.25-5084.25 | -0.093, 10.5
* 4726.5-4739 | -0.034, 11.1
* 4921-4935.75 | -0.079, 10.9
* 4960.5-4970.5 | -0.093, 10.9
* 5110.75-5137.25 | -0.133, 10.7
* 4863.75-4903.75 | -0.026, 10.5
